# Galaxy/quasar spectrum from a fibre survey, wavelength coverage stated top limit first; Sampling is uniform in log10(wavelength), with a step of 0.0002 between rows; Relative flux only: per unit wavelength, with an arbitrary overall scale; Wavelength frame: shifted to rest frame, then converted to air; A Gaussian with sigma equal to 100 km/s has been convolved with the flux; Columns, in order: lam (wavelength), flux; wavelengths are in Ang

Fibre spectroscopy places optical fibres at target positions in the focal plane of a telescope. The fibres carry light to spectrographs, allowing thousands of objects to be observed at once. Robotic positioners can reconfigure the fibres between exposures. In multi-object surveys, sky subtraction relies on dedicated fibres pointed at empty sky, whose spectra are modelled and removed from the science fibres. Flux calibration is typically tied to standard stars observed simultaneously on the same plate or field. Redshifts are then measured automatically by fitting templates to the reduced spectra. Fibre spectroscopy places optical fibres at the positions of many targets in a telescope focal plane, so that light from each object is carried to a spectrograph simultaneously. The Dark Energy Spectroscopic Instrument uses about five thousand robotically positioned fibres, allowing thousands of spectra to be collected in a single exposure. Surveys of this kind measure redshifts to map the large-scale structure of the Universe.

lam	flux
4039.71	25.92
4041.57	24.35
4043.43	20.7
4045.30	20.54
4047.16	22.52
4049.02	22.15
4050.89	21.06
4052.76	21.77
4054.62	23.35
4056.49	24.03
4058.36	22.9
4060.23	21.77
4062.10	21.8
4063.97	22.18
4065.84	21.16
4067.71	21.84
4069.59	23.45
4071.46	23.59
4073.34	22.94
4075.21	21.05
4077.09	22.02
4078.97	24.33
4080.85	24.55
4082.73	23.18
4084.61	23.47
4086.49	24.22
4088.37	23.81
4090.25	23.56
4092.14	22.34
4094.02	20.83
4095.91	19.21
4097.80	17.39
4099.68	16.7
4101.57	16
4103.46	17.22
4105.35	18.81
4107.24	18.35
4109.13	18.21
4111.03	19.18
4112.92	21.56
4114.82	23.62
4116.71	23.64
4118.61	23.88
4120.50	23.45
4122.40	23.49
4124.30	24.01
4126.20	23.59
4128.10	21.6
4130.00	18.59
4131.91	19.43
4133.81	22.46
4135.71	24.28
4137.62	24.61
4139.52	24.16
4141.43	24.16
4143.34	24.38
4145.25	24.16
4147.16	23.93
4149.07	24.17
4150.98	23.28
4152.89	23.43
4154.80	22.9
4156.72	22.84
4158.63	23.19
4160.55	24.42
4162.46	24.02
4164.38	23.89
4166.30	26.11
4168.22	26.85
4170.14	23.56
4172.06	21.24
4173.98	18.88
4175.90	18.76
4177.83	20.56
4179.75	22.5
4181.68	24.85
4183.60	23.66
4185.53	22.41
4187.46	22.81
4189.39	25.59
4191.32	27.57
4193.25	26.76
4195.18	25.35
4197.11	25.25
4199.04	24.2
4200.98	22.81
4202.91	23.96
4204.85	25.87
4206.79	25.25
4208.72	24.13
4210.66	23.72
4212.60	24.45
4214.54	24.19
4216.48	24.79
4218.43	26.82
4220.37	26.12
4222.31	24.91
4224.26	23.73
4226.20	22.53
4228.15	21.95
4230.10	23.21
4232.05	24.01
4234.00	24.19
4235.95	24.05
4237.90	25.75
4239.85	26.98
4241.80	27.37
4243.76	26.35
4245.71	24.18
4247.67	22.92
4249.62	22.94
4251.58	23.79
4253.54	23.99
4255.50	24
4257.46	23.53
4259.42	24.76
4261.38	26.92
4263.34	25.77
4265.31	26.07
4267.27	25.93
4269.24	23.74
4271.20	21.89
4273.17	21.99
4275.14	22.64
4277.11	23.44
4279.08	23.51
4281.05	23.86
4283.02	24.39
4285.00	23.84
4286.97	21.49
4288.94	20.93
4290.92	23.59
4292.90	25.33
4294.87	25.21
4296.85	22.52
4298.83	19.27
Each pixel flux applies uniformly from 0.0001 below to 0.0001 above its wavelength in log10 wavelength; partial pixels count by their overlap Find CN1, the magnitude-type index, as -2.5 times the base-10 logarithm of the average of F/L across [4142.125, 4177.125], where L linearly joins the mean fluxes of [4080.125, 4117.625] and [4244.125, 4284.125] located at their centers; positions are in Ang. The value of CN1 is -0.06 mag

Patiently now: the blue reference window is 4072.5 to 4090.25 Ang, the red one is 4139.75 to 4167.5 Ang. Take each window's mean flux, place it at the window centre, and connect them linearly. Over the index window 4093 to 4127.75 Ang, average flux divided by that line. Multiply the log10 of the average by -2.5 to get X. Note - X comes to 0.15 mag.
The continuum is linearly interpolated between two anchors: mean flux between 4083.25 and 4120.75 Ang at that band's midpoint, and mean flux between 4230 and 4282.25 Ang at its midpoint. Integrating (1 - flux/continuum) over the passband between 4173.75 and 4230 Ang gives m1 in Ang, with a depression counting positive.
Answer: -2.2 Ang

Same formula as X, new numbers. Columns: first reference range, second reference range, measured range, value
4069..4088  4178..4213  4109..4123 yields 0.06 mag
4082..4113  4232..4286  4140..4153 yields -0.12 mag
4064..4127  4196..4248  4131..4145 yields -0.04 mag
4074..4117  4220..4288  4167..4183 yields 0.02 mag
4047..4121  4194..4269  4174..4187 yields 0.08 mag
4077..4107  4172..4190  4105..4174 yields -0.06 mag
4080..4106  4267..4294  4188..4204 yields -0.14 mag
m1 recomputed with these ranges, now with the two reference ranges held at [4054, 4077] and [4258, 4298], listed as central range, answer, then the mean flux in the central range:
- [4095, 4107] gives 2.7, 17.6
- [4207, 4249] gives -1.9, 24.6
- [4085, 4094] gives -0.2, 23.2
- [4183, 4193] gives -0.6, 24.6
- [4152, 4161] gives -0.1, 23.3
